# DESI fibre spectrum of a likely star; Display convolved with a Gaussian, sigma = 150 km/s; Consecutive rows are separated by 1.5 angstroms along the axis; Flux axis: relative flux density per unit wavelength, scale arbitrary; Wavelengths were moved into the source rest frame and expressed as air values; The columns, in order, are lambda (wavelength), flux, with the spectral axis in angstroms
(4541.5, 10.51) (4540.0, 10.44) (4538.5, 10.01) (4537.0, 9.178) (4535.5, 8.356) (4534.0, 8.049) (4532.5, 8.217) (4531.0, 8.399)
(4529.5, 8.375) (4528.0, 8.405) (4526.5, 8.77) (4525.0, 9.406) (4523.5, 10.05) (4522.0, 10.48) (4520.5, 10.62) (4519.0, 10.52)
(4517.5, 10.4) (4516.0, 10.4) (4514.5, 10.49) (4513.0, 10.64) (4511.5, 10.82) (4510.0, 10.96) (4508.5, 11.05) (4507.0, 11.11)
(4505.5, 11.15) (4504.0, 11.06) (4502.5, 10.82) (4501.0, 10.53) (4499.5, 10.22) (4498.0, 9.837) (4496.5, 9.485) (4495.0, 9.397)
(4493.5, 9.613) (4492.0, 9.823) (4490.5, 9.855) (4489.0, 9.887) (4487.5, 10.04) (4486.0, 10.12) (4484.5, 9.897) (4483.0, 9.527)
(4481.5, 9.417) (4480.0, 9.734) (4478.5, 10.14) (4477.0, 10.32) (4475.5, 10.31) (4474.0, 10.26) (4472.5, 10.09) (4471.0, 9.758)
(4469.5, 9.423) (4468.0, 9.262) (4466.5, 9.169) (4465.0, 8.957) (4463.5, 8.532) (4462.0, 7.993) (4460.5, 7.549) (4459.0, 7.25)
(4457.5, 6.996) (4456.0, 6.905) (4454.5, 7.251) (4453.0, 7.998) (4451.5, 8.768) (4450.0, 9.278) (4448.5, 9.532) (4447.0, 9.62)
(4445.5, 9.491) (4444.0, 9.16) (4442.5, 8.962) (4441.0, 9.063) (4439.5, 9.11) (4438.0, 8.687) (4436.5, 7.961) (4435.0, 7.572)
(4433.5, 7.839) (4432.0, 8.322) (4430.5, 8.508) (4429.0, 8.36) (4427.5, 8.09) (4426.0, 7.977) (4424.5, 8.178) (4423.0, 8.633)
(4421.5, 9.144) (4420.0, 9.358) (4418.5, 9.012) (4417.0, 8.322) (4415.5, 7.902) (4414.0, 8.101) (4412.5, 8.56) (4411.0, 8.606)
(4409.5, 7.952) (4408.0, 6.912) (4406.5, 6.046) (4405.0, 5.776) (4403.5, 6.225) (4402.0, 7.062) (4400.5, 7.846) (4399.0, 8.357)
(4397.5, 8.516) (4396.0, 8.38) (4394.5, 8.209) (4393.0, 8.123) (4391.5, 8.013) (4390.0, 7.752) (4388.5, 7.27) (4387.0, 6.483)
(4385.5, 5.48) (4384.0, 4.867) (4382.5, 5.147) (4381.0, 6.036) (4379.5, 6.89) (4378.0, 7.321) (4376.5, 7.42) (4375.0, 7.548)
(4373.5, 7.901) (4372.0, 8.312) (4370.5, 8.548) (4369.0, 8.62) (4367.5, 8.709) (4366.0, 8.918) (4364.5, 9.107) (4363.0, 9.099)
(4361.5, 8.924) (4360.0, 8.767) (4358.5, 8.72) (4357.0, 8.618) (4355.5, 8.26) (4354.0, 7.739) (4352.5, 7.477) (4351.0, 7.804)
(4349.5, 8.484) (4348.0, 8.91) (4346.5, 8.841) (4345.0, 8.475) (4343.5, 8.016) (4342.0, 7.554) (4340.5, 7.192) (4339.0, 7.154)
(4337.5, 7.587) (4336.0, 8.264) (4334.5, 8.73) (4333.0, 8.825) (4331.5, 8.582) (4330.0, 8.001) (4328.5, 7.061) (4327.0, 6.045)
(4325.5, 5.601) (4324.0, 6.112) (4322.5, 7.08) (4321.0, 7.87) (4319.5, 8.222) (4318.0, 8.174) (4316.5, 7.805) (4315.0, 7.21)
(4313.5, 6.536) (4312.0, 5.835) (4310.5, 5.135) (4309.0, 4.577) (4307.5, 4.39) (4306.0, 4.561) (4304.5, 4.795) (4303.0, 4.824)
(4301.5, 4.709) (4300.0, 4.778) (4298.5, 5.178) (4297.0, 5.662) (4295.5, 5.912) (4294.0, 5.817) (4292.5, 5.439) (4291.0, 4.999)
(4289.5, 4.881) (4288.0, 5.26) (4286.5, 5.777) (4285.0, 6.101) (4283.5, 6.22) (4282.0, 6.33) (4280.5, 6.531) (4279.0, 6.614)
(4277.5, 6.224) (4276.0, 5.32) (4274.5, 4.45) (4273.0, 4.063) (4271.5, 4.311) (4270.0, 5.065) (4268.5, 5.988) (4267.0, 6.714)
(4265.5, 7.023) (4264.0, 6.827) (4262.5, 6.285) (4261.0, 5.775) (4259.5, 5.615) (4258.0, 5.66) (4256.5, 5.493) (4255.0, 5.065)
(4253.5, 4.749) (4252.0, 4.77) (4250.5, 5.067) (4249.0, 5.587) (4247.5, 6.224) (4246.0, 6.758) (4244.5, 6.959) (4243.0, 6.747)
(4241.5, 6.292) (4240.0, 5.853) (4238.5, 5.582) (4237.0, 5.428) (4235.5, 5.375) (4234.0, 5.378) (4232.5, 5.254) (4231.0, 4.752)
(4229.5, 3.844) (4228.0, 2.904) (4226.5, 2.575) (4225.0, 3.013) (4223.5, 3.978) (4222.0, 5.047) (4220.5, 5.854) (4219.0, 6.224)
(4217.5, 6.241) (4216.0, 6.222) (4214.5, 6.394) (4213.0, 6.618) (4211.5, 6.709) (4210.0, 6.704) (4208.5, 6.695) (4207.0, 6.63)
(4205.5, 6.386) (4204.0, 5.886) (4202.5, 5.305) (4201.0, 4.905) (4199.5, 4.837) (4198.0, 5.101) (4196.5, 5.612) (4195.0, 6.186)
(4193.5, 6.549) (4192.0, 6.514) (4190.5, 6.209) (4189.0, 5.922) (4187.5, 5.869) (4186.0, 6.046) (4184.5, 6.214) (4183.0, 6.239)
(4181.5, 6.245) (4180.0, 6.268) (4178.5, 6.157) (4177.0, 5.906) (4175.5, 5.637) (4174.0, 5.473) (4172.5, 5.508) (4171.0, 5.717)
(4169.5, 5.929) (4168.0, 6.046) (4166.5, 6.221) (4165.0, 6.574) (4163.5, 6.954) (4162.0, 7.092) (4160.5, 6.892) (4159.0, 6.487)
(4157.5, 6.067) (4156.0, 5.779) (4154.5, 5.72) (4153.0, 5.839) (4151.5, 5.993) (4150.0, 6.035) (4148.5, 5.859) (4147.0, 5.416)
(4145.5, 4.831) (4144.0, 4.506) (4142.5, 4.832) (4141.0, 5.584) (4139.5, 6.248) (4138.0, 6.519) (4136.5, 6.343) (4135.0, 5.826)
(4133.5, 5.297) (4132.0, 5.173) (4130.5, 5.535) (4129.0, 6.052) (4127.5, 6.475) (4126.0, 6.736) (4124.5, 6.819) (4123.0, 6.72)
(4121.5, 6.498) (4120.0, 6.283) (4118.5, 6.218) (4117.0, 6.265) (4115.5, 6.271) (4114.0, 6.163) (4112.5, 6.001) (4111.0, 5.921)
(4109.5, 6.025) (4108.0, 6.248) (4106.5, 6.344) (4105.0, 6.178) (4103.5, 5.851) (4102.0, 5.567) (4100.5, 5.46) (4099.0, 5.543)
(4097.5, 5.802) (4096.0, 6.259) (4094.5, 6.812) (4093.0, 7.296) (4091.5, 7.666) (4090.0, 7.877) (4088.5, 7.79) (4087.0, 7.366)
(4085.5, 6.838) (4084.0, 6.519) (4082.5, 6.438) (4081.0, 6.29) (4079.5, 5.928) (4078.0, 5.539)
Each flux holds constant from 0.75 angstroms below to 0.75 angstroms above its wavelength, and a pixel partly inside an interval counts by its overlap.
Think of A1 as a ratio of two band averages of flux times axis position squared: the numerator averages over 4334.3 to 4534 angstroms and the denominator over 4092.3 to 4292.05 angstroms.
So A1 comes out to 1.67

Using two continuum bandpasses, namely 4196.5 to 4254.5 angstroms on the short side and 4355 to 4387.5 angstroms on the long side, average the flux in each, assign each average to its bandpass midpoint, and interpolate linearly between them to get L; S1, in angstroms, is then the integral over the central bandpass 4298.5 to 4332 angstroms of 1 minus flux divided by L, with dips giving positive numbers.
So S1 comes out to 3.2 angstroms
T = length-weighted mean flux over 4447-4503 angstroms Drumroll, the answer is 9.29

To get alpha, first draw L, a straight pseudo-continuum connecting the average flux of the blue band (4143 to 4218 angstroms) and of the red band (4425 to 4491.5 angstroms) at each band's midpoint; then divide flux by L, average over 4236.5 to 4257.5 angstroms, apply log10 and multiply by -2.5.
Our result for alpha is 0.17 mag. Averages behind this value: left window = 6.02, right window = 8.93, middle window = 5.76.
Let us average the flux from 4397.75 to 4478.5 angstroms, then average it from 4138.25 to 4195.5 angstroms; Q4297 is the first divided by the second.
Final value 1.41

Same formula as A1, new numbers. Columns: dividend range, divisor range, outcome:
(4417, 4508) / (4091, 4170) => 1.76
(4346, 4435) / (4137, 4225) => 1.47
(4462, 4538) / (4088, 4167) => 1.89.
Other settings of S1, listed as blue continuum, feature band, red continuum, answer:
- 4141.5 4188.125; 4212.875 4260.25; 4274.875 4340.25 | 6.01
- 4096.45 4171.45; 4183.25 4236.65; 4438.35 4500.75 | 9.36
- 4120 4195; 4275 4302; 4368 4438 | 4.95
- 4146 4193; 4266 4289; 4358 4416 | 3.99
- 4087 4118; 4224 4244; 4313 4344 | 6.21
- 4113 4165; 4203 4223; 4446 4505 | 1.58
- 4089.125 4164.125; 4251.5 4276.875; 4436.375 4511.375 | 6.65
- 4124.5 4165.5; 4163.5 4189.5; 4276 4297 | -0.41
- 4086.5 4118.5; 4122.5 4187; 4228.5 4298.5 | 1.68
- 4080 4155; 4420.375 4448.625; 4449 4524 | 1.71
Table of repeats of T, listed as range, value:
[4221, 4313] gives 5.35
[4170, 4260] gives 5.65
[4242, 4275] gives 5.7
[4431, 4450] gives 8.79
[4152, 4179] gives 6.11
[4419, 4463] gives 8.4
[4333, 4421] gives 7.84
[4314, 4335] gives 7.5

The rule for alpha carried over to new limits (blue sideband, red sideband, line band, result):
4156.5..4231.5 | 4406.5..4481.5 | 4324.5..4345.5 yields -0.031 mag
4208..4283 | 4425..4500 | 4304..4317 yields 0.177 mag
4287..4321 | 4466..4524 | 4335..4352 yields -0.206 mag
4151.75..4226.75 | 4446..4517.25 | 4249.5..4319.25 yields 0.254 mag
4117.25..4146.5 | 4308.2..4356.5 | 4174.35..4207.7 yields 0.079 mag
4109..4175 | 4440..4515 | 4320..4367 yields 0.019 mag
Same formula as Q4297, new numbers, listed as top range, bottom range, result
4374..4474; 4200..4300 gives 1.44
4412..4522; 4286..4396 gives 1.31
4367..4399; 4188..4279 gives 1.32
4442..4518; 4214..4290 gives 1.74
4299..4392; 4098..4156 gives 1.23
